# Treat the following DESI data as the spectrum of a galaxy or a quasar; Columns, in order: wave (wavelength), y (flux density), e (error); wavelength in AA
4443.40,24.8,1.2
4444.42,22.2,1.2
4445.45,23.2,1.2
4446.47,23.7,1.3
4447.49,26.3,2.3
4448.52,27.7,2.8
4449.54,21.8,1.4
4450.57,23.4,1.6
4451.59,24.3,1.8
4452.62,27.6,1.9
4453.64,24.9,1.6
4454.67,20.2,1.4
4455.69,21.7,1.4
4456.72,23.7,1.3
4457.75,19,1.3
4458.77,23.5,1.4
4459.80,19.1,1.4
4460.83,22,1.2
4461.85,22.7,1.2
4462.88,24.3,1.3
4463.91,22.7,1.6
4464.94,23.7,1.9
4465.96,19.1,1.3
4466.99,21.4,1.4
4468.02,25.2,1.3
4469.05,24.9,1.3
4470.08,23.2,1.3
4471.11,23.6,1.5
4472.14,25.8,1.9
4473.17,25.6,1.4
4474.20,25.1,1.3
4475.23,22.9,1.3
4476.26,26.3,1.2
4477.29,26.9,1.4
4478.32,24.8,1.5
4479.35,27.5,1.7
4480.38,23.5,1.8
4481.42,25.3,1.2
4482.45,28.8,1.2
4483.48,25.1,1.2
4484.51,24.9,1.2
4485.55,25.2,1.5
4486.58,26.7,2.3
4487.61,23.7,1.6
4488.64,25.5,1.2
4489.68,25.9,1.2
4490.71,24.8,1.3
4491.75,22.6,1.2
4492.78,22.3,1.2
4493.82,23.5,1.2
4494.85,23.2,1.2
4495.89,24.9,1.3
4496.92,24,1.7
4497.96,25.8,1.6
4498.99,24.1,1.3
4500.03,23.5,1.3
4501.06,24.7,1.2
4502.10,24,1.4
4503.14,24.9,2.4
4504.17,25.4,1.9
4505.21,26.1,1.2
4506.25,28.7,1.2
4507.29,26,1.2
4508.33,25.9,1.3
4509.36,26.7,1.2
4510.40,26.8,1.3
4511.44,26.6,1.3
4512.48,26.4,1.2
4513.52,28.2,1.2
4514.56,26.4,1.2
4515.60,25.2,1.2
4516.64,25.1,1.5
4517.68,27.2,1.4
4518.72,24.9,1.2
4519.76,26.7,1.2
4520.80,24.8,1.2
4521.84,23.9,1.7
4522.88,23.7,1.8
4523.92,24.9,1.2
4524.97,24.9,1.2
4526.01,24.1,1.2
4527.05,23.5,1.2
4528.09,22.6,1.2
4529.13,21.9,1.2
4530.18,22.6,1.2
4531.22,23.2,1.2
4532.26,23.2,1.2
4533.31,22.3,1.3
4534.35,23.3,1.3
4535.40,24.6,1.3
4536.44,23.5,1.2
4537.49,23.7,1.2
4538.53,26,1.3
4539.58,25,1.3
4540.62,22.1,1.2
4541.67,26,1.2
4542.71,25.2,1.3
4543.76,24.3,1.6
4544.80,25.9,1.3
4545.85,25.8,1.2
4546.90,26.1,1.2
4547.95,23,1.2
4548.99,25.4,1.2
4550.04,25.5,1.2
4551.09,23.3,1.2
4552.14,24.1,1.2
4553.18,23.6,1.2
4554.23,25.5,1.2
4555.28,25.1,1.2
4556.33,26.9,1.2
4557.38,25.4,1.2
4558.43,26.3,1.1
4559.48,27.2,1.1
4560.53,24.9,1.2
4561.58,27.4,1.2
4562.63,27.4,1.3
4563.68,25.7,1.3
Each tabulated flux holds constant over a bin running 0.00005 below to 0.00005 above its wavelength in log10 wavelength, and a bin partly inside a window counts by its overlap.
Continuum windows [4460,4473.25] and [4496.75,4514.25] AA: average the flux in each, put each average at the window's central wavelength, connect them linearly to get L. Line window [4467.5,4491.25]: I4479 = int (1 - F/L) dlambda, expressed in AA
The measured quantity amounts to -1.2 AA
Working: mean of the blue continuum 23.2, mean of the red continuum 25.8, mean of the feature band 25.3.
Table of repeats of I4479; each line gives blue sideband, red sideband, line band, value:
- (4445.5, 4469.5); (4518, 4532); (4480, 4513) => -2.1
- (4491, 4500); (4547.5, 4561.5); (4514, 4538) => 0.3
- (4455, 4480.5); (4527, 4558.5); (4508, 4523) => -1.2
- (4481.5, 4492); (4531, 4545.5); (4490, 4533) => 0.0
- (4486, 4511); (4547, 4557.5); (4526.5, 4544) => 0.8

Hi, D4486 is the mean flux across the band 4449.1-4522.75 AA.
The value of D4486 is 24.6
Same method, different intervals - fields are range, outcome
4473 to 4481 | 25.3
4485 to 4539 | 24.8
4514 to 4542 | 24.3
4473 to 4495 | 25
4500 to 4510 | 25.7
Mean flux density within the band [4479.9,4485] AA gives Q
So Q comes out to 25.5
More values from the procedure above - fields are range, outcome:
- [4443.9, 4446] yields 22.7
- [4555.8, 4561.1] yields 26.1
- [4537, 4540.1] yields 24.9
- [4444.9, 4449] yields 25.2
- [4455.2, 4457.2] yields 22.7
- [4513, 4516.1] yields 26.6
